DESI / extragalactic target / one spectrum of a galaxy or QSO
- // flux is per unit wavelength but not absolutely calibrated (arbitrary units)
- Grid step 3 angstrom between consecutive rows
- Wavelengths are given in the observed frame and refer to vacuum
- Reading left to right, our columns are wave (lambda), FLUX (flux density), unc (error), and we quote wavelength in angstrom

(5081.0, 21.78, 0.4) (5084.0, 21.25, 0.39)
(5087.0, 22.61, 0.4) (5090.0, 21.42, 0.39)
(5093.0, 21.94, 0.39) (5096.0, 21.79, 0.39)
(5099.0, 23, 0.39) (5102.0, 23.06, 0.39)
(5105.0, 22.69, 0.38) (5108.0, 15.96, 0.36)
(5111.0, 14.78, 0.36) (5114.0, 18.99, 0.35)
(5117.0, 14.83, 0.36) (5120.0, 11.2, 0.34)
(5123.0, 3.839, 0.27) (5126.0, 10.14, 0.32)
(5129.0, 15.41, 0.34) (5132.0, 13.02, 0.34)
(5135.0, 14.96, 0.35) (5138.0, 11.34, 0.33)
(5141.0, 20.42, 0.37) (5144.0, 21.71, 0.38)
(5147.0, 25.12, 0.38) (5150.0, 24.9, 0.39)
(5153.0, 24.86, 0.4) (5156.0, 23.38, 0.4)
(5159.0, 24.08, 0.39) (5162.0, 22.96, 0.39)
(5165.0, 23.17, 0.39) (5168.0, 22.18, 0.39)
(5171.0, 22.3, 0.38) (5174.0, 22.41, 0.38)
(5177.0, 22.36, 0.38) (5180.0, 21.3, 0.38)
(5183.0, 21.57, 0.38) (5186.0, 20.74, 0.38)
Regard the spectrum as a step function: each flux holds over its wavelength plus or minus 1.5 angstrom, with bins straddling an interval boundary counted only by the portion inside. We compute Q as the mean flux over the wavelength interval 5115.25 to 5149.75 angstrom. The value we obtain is 15.1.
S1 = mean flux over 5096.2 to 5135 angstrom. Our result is 15.8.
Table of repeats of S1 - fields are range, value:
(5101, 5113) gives 19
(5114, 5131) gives 11.8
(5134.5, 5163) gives 21.6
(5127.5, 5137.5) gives 14.2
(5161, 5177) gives 22.6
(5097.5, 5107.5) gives 22.2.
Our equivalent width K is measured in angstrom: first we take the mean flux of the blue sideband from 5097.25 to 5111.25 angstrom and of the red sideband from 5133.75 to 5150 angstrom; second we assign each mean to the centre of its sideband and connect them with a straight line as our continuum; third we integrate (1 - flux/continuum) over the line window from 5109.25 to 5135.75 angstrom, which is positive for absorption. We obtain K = 9.2 angstrom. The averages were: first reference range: 20.4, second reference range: 19.3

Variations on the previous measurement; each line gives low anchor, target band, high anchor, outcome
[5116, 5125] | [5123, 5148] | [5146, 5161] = 1.8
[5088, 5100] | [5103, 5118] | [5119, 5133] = -1.5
